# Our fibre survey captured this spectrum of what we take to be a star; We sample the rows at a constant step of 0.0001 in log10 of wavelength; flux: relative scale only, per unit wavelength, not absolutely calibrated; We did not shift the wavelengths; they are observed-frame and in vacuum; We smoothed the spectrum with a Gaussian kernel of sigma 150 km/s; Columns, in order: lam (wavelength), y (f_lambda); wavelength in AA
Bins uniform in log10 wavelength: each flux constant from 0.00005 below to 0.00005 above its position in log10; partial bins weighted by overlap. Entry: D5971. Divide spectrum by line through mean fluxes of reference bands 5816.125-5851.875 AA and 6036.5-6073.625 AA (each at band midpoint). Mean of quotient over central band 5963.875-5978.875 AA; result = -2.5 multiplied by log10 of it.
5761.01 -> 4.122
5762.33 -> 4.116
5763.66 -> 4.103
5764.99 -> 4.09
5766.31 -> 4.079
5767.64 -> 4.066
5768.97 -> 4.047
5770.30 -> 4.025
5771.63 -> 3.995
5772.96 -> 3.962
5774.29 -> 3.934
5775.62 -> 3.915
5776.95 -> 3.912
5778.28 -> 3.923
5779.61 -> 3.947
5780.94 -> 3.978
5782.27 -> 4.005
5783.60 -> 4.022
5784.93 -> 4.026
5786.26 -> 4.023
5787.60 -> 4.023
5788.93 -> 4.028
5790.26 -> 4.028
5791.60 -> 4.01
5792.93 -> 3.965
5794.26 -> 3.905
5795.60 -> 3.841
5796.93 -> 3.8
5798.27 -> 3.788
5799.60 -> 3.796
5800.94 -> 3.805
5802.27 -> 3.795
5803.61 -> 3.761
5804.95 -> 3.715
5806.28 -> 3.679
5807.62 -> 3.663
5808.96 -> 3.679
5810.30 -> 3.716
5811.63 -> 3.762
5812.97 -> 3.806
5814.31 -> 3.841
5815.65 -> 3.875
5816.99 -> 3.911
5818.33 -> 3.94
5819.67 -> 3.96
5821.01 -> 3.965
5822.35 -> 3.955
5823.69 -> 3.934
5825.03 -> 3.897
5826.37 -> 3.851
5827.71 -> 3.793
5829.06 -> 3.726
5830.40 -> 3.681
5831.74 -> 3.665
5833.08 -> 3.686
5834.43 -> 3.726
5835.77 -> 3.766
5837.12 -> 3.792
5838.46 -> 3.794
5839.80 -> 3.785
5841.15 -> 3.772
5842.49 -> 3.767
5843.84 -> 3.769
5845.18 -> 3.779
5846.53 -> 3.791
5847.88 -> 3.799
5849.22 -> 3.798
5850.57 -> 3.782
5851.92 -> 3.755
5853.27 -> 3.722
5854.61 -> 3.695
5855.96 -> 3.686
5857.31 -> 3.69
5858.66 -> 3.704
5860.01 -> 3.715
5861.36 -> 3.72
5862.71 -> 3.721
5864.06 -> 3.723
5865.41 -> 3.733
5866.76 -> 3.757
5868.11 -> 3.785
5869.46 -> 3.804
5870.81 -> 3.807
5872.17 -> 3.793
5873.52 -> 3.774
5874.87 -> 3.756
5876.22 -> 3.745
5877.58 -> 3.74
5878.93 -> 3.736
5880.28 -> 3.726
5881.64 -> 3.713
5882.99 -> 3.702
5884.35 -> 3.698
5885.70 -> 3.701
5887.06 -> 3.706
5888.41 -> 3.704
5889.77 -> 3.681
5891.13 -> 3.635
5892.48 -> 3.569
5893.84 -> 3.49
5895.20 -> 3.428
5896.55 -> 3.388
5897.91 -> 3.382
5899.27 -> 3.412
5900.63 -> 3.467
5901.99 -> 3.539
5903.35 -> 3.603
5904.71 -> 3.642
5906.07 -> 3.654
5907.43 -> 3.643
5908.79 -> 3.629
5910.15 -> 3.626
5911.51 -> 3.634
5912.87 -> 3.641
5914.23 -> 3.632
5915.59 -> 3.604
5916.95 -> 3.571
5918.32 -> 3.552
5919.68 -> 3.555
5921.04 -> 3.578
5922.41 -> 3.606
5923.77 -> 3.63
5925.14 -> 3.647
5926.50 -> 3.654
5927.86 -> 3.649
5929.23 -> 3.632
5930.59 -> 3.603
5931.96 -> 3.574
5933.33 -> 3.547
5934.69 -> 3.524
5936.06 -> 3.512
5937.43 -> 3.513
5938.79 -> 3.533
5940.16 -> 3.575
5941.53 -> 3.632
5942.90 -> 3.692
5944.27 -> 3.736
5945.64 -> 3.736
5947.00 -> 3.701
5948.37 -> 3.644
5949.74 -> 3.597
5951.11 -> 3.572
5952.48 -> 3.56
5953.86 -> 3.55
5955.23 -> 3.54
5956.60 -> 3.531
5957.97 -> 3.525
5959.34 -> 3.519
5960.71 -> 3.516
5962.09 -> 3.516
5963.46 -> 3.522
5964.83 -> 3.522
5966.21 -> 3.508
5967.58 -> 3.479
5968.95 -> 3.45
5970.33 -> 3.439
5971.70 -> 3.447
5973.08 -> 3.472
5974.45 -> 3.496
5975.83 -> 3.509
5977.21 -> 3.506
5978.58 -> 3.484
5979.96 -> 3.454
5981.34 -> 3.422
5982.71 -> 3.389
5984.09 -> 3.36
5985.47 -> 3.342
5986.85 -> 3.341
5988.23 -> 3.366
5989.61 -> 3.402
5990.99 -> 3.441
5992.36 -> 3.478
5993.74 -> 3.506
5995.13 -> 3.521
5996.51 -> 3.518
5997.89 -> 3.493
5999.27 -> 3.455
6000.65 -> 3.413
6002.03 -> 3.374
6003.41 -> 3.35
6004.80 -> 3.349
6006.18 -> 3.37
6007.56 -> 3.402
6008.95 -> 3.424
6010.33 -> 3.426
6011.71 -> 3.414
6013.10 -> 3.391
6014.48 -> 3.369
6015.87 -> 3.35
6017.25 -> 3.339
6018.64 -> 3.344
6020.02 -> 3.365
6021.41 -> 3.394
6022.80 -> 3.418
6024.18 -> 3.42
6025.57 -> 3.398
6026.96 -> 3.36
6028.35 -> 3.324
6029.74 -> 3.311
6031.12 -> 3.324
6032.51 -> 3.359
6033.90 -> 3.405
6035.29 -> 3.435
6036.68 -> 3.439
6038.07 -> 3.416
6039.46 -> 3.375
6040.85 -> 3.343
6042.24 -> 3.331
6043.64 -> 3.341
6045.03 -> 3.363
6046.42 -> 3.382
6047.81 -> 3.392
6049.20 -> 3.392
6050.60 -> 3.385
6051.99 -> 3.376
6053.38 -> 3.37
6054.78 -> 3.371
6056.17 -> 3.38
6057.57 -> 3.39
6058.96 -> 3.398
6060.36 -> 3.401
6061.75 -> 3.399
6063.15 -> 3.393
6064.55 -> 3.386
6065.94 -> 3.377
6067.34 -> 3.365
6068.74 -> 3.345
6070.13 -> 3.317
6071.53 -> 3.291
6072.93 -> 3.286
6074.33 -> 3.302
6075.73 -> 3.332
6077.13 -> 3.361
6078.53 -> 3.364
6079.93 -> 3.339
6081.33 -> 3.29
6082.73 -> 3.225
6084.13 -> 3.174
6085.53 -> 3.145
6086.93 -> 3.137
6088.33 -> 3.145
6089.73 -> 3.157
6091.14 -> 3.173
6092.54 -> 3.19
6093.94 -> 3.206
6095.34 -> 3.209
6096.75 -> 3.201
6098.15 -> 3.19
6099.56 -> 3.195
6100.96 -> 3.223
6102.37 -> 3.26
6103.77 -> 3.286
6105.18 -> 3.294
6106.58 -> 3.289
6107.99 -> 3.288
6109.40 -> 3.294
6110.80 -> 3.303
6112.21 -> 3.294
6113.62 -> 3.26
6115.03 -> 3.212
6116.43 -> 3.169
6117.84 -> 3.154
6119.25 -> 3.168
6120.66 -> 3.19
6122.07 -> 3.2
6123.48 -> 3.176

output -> 0.02 mag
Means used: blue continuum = 3.81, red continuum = 3.37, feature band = 3.48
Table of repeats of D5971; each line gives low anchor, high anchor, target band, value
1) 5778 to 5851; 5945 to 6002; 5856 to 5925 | 0.008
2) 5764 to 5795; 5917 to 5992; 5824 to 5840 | 0.026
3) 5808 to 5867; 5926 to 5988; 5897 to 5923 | 0.017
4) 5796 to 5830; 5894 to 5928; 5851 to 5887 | -0.017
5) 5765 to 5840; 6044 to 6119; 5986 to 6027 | 0.013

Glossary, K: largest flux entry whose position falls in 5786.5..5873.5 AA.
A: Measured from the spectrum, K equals 4.028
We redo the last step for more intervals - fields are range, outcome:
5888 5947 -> 3.736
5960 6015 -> 3.522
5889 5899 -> 3.681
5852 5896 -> 3.807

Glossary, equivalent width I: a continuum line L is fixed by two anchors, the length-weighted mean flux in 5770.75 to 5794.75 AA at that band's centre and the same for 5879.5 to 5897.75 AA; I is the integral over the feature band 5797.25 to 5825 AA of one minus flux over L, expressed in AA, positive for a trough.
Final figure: 0.5 AA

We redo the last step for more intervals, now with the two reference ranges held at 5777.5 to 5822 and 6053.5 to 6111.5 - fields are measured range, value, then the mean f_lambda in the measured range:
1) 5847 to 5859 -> 0.1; 3.74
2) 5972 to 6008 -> 0.5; 3.43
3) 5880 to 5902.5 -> 0.6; 3.58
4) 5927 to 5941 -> 0.1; 3.57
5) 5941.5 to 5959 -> -0.2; 3.61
